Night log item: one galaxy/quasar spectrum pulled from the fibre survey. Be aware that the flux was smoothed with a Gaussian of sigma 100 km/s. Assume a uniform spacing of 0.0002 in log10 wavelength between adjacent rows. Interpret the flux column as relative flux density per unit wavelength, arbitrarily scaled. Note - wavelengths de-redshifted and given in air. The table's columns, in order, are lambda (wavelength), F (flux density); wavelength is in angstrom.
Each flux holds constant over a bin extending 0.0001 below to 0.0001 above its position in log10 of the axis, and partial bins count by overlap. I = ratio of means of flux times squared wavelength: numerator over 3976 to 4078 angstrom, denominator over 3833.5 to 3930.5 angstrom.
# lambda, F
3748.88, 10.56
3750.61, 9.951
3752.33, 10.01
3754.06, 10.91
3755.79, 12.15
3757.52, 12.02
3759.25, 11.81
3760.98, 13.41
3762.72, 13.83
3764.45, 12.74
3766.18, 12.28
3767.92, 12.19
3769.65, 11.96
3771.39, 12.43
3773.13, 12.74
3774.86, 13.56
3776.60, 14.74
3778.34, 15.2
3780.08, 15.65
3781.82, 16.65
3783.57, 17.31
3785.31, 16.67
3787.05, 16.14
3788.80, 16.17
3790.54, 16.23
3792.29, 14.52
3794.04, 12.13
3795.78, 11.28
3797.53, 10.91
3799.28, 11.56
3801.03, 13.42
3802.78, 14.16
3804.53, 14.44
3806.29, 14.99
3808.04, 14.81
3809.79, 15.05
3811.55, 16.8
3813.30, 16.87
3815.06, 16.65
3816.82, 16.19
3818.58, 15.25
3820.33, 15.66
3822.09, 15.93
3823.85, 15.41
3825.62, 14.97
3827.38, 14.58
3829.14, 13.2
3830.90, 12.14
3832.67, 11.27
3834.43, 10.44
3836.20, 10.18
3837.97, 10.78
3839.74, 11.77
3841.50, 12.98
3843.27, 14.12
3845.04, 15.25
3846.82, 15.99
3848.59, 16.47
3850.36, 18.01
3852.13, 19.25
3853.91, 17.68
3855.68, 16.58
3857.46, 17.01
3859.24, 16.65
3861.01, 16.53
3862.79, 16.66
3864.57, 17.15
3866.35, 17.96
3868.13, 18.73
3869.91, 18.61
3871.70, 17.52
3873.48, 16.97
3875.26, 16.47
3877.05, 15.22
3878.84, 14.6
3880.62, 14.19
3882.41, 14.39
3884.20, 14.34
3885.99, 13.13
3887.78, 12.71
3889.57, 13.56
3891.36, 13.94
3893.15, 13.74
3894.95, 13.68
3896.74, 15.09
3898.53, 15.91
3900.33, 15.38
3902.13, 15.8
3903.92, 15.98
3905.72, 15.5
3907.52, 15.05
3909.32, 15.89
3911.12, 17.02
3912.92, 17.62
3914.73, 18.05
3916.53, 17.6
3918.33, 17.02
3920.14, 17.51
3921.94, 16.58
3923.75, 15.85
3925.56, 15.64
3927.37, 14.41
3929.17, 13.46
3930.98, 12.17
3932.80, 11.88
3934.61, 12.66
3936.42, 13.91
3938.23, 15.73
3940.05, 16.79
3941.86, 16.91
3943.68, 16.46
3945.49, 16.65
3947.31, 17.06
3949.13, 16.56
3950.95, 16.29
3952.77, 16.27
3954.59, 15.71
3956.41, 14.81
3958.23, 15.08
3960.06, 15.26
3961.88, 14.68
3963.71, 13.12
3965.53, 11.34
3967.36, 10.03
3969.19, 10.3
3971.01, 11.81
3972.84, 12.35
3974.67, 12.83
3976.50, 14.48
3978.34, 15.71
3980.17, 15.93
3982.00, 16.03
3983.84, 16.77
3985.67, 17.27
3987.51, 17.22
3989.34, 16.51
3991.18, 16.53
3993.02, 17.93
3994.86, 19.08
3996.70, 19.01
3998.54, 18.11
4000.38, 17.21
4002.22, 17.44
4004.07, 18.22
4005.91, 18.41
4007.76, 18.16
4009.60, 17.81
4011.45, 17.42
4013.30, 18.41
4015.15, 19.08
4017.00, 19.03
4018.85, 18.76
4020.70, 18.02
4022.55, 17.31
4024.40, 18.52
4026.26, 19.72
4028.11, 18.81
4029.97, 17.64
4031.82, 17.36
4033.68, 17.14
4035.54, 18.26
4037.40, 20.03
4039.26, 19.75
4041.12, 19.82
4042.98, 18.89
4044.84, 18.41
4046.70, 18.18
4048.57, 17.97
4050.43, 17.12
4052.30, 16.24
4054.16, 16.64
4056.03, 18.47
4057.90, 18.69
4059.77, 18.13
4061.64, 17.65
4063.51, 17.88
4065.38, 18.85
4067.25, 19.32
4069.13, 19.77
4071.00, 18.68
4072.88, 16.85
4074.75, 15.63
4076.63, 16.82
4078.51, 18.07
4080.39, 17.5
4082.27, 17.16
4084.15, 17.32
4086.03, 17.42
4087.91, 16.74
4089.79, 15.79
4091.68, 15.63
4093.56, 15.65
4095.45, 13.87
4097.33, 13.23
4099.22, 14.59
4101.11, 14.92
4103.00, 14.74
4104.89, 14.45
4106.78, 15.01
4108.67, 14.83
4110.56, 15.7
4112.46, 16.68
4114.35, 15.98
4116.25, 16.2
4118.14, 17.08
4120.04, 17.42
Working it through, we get 1.24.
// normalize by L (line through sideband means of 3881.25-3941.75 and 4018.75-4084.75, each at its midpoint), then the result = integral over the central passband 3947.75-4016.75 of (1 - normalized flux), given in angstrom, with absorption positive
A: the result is 2.79 angstrom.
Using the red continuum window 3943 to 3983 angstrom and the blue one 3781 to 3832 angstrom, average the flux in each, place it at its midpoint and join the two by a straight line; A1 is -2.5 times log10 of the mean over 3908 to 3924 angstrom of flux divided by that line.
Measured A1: -0.17 mag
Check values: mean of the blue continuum 14.8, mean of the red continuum 14.5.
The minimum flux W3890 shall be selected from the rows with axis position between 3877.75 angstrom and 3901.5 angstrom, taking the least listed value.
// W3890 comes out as 12.71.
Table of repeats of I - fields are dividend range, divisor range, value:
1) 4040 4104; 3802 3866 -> 1.28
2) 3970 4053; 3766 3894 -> 1.29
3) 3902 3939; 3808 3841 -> 1.16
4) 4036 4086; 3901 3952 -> 1.22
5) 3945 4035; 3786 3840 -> 1.29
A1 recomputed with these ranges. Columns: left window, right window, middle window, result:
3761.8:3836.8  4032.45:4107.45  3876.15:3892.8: 0.08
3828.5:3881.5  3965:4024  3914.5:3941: 0.05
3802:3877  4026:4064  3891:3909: 0.08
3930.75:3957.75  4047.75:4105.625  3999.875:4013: -0.11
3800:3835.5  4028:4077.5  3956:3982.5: 0.24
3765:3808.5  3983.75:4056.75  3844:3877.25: -0.12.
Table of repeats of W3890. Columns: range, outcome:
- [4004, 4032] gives 17.31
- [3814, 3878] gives 10.18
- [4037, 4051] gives 17.12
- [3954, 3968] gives 10.03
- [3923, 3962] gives 11.88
